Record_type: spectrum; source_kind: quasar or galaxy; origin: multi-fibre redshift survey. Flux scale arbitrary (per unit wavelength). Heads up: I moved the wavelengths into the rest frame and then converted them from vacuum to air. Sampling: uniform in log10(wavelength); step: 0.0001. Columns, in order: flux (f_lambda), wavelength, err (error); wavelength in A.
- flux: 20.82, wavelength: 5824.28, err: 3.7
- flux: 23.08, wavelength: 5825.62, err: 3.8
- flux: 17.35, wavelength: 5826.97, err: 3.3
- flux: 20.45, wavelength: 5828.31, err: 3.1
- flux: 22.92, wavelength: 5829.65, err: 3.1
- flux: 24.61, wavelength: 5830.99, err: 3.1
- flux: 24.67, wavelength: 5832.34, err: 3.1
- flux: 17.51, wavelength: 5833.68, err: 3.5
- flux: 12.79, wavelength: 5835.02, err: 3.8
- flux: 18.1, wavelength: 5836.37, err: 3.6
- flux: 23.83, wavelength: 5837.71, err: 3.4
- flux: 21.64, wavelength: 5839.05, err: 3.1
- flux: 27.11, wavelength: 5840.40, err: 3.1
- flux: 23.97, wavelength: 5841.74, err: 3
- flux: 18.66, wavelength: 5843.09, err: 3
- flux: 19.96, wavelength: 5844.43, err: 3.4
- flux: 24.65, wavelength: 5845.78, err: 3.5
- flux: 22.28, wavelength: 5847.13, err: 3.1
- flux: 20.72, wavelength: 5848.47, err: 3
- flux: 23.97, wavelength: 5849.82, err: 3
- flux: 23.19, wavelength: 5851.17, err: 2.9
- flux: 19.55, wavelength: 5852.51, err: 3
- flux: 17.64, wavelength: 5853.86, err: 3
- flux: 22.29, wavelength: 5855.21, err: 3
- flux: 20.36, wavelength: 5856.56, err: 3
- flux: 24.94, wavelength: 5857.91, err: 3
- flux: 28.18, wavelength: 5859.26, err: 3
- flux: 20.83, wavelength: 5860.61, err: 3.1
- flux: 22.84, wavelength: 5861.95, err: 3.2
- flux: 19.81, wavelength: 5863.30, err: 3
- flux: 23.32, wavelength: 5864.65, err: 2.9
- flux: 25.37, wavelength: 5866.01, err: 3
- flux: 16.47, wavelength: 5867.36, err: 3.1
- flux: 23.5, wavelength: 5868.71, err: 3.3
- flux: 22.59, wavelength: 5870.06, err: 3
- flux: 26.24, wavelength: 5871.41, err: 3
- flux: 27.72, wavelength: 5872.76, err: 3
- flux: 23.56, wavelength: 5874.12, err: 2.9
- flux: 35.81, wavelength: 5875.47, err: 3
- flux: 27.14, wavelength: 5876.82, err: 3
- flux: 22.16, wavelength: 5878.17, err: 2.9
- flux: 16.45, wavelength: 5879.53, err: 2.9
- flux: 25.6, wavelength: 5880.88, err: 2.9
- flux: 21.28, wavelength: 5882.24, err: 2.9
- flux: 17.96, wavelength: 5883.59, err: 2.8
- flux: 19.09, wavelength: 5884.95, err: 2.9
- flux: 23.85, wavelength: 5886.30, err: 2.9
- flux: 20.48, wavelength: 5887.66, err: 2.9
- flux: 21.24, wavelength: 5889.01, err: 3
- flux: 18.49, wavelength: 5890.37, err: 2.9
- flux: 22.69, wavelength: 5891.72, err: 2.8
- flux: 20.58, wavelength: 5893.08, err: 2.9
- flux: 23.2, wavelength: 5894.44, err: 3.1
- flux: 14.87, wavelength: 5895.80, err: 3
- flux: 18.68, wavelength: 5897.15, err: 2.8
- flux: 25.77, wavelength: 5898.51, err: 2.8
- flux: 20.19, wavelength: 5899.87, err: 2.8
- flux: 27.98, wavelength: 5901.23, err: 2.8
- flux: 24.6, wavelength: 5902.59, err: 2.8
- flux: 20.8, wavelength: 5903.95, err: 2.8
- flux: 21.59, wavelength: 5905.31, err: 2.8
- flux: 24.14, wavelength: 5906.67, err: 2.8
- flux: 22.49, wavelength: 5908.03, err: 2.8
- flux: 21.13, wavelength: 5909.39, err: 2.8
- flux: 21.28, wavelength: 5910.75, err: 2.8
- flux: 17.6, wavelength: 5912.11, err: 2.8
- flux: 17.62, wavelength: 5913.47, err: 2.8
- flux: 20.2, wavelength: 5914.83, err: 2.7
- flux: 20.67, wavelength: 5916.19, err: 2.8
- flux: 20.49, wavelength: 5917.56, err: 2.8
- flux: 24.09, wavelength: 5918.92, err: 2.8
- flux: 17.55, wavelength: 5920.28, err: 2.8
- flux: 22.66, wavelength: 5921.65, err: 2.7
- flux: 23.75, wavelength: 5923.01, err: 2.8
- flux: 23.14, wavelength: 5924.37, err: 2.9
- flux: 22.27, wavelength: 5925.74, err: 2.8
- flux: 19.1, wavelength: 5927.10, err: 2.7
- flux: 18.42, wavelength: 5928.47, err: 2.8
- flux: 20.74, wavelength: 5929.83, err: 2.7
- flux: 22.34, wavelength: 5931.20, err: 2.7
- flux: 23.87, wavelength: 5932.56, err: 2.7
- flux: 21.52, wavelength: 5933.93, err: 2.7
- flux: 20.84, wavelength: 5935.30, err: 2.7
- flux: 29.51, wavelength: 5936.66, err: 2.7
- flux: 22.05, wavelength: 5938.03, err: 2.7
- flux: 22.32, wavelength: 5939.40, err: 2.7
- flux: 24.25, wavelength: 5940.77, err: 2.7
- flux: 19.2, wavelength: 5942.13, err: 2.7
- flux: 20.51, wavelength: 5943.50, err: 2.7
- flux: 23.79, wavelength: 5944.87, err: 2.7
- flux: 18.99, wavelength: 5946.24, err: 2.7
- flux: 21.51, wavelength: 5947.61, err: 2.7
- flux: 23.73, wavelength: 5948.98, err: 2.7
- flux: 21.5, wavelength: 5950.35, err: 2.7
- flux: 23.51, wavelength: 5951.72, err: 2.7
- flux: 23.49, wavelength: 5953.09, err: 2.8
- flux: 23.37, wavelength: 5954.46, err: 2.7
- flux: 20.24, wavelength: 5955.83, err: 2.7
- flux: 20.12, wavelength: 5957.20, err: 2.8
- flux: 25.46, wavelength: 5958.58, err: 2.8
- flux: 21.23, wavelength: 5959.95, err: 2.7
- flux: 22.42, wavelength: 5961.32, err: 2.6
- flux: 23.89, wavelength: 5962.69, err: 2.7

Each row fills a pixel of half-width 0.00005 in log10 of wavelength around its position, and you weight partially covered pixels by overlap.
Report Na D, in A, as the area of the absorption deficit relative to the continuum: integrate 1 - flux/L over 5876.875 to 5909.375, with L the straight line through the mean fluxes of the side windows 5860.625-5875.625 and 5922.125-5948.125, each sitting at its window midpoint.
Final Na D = 2.12 A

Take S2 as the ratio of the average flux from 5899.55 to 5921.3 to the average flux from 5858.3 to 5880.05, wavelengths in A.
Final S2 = 0.9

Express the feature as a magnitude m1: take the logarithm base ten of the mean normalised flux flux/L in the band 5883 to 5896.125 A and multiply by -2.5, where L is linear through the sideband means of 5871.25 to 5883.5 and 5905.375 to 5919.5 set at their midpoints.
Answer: 0.15 mag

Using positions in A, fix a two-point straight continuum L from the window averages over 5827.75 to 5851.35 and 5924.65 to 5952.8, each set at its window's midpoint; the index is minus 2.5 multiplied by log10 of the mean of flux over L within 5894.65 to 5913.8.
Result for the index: 0.02 mag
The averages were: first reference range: 21.7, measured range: 21.5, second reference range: 22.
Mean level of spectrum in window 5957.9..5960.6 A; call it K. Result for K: 23.4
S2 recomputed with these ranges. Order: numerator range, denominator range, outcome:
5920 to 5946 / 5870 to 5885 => 0.92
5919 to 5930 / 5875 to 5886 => 0.92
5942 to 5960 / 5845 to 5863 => 0.98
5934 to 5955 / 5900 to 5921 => 1.05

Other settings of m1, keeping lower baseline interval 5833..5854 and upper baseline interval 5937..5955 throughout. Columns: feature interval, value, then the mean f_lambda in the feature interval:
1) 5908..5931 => 0.062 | 20.8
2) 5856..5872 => -0.077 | 22.9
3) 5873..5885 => -0.101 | 23.6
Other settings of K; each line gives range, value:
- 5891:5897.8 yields 20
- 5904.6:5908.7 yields 22.7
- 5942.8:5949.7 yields 21.7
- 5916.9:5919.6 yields 22.3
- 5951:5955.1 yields 23.5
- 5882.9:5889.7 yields 20.5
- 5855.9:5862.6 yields 23.5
